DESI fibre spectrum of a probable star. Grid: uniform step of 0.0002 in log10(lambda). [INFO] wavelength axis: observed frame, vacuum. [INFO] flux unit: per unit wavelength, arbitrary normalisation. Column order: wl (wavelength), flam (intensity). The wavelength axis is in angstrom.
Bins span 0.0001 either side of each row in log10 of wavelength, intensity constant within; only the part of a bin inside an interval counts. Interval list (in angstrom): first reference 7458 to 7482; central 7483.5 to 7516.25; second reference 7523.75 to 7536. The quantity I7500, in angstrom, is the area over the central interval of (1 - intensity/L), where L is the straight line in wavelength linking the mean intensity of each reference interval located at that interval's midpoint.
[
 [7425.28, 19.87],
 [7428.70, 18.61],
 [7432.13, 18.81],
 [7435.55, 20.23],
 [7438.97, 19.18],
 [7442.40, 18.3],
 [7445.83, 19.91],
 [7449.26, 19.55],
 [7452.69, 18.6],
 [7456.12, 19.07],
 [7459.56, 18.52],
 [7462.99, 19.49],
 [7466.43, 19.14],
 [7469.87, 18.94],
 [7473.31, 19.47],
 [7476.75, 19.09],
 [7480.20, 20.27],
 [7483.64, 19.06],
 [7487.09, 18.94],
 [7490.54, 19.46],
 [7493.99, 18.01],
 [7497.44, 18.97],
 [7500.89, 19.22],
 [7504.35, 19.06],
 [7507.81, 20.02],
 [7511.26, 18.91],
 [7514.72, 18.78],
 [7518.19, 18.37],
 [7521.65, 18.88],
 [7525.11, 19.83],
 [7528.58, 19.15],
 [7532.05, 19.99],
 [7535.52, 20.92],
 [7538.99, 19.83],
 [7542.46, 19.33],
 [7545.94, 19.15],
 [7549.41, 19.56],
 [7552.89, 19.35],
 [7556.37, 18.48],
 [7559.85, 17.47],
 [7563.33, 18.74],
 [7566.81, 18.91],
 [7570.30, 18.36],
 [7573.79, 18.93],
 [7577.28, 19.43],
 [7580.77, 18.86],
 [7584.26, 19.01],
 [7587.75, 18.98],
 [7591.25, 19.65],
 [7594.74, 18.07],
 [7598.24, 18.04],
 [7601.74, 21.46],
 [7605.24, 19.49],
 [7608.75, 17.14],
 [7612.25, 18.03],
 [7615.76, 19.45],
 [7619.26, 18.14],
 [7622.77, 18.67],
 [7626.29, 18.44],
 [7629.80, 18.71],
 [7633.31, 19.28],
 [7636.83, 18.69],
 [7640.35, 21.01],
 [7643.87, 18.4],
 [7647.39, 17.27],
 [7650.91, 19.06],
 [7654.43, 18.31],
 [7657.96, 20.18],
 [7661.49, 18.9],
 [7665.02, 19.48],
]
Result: 0.9 angstrom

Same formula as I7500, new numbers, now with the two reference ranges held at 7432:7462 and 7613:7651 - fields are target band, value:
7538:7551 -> -0.3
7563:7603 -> -0.3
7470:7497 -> -0.1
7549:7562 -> 0.2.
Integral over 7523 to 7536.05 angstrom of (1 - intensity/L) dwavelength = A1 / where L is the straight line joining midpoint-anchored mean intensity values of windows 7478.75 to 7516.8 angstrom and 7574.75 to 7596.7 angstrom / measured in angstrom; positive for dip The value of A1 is -0.5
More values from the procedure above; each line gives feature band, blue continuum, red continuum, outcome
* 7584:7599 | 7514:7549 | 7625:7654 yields 0.3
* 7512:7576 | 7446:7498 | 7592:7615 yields -0.6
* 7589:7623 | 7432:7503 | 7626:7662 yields 0.3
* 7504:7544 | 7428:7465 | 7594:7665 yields -0.9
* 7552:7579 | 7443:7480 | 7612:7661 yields 0.4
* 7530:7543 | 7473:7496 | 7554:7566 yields -1.0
